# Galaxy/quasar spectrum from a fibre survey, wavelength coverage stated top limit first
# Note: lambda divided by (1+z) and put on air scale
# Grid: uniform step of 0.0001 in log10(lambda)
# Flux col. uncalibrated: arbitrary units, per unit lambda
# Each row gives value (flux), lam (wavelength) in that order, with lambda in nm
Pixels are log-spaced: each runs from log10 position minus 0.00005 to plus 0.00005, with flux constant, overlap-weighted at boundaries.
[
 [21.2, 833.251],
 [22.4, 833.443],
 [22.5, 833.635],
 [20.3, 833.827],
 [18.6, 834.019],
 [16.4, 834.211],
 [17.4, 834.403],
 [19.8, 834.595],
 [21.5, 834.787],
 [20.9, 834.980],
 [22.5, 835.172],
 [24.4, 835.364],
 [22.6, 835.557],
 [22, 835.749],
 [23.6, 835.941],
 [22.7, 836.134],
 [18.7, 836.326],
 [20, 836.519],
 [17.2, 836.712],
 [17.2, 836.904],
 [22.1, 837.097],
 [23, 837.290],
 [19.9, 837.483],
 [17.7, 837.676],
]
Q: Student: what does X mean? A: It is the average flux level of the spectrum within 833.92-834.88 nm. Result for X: 18.7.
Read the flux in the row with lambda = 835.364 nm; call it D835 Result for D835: 24.4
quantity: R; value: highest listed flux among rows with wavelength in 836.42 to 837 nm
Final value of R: 20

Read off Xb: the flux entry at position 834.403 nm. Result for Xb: 17.4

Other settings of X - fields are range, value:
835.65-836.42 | 21.8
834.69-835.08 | 21.2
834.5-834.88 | 20.7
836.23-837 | 18.3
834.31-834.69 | 18.6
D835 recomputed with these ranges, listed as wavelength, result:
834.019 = 18.6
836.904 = 17.2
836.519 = 20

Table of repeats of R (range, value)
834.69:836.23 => 24.4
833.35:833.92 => 22.5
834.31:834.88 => 21.5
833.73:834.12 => 20.3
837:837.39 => 23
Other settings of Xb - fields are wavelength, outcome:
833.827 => 20.3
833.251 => 21.2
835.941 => 23.6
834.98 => 20.9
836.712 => 17.2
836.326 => 18.7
